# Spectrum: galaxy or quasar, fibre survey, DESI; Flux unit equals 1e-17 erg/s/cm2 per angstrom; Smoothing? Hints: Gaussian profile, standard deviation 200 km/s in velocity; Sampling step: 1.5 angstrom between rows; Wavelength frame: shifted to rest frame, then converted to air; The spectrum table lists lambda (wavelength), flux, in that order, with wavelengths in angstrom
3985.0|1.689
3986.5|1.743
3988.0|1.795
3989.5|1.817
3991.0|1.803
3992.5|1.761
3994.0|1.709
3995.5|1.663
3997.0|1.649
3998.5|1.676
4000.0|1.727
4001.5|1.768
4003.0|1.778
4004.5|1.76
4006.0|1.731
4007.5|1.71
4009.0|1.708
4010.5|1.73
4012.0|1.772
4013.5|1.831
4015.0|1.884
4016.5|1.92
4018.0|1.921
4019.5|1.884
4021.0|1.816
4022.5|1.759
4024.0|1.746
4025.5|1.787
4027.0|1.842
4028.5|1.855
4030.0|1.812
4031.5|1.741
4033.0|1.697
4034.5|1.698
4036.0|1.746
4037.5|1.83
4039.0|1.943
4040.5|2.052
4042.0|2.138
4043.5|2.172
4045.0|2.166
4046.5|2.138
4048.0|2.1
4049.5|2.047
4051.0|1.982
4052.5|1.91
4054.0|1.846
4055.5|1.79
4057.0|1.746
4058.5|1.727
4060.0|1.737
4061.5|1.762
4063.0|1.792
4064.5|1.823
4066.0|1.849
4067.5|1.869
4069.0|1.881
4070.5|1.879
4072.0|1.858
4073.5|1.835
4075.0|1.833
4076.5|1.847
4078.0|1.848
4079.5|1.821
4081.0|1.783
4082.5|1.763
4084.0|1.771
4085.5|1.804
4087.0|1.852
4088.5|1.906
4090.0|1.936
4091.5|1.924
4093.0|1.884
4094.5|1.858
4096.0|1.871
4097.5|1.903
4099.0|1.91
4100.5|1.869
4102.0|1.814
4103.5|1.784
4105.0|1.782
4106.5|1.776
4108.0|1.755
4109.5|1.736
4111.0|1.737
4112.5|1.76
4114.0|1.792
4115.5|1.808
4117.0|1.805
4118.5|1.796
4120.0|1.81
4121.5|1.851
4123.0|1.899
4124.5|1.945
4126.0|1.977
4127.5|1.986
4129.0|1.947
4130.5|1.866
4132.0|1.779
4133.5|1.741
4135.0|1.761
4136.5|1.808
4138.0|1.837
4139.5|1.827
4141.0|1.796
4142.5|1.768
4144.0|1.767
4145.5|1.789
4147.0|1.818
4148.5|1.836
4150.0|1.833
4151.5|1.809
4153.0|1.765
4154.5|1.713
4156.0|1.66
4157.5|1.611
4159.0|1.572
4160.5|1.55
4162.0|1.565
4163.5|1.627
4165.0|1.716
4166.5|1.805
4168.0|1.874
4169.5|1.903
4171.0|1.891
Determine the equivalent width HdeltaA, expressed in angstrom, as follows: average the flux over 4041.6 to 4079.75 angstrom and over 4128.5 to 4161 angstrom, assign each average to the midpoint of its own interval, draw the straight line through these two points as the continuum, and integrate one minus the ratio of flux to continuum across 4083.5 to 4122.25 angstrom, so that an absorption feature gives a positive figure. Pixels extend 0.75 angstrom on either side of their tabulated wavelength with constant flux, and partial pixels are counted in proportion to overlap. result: 0.11 angstrom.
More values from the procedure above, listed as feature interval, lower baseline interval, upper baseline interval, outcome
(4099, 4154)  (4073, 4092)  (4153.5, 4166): -3.12 angstrom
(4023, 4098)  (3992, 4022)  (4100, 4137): -3.01 angstrom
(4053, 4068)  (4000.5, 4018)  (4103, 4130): 0.11 angstrom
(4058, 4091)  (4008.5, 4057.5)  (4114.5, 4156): 0.53 angstrom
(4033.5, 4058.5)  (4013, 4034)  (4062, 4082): -1.63 angstrom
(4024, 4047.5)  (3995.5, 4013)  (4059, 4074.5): -1.67 angstrom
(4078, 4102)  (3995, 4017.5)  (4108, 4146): -0.71 angstrom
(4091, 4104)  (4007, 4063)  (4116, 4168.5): -0.37 angstrom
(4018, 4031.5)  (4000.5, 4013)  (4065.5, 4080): -0.30 angstrom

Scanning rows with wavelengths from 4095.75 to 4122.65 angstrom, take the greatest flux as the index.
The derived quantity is 1.91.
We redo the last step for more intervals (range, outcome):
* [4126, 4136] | 1.986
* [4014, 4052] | 2.172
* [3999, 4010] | 1.778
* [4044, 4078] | 2.166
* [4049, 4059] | 2.047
